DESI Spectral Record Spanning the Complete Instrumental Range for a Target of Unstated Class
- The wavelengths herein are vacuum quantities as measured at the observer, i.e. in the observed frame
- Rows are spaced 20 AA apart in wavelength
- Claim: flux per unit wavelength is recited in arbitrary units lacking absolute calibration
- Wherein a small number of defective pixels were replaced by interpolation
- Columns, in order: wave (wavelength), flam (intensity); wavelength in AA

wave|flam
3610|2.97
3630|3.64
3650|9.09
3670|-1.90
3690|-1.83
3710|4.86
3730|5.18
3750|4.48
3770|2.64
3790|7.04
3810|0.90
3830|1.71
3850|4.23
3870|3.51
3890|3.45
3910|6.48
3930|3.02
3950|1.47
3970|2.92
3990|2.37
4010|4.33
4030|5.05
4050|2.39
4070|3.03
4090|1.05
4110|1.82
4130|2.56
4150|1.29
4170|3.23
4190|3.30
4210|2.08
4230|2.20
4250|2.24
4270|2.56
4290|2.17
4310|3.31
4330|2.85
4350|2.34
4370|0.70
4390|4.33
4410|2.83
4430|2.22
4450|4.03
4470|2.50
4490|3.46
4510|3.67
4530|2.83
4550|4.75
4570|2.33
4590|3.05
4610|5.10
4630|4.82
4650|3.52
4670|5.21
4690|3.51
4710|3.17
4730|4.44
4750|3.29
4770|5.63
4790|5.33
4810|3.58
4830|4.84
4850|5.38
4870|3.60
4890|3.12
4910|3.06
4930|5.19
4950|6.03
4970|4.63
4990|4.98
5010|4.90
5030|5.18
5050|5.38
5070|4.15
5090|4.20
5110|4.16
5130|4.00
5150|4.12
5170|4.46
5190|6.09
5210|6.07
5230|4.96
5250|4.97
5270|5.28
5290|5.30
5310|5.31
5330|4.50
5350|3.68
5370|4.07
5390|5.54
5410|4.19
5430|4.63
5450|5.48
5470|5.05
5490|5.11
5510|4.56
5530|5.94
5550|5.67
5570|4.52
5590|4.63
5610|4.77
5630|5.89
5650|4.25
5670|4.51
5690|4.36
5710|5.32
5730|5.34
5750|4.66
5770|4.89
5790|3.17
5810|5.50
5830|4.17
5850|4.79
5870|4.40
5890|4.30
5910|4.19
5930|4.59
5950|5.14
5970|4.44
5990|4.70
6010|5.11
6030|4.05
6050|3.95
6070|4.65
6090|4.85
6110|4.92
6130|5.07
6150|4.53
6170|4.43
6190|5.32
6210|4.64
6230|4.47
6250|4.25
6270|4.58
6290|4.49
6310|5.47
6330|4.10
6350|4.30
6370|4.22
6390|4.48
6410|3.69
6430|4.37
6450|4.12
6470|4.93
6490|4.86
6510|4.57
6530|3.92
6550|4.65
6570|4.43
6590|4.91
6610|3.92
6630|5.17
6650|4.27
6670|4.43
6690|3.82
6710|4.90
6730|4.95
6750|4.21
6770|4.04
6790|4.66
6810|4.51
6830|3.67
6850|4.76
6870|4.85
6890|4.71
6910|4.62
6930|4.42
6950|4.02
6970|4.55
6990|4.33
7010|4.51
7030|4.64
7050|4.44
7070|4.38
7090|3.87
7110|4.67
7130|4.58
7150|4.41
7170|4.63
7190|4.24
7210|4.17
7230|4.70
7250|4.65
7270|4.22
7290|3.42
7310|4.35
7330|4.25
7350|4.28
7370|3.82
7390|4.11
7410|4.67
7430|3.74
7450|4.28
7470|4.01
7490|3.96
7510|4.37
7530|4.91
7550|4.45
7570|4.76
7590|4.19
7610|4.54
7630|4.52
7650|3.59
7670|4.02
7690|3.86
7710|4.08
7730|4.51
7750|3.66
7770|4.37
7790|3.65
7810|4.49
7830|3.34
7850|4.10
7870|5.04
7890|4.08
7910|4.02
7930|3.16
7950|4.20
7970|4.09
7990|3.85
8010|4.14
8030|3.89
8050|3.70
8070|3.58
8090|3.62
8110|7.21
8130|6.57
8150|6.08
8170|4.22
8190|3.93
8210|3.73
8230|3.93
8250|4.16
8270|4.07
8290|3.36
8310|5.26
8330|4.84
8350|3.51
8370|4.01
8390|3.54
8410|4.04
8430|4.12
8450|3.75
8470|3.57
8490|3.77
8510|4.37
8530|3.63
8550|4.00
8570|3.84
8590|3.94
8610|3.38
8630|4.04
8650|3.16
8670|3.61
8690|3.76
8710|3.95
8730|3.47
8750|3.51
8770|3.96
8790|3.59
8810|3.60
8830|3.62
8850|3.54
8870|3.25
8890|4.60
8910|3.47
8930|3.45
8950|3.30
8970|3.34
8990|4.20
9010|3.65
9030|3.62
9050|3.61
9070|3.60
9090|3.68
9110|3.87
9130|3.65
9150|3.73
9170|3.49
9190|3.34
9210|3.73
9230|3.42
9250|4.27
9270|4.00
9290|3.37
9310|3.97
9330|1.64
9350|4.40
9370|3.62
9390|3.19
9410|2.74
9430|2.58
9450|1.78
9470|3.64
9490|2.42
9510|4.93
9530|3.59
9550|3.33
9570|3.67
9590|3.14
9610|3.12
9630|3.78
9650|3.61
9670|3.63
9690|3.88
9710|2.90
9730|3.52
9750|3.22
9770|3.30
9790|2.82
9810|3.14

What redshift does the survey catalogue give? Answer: 0.237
